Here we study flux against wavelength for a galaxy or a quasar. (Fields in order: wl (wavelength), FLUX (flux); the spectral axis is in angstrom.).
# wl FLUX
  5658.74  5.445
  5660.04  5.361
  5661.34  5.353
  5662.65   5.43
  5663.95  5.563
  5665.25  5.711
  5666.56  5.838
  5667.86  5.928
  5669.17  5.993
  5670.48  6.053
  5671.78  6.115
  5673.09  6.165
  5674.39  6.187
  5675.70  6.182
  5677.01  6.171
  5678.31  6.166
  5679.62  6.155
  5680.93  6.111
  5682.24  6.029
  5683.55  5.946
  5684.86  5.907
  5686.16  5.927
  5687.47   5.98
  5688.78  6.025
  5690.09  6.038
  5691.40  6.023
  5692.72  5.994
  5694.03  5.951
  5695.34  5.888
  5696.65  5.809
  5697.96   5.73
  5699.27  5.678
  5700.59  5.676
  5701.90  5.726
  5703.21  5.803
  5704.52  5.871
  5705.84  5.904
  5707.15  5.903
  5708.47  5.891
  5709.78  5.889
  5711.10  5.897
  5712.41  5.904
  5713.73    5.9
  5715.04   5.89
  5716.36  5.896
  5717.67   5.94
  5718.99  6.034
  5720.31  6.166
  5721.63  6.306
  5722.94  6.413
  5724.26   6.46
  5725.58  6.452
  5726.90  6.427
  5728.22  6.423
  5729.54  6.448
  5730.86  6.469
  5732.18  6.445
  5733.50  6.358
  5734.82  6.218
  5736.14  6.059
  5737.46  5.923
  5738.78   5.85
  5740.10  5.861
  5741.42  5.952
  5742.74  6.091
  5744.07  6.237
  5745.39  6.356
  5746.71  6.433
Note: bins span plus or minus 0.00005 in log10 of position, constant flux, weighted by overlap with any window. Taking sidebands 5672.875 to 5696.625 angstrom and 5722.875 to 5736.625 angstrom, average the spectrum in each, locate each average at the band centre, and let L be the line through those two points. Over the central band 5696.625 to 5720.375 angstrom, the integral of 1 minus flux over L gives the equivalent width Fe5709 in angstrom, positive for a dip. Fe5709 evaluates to 1.36 angstrom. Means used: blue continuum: 6.04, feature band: 5.86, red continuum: 6.38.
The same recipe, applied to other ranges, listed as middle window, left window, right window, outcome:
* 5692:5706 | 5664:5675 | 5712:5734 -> 0.7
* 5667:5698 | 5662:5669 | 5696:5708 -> -1.5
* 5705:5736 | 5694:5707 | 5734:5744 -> -1.3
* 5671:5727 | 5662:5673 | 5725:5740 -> 0.4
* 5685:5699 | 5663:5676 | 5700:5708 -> -0.1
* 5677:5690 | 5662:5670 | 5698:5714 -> -0.6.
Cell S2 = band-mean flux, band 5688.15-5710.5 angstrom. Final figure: 5.87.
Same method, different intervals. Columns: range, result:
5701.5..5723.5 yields 5.96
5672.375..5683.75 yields 6.13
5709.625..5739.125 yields 6.17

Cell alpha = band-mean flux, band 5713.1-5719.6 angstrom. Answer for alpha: 5.94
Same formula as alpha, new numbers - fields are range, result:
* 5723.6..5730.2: 6.44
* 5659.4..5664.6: 5.43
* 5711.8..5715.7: 5.9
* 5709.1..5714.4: 5.9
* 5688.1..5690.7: 6.03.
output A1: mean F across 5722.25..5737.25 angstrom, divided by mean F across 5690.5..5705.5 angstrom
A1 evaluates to 1.1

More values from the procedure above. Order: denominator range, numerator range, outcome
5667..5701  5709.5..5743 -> 1.03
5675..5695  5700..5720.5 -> 0.98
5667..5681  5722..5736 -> 1.05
